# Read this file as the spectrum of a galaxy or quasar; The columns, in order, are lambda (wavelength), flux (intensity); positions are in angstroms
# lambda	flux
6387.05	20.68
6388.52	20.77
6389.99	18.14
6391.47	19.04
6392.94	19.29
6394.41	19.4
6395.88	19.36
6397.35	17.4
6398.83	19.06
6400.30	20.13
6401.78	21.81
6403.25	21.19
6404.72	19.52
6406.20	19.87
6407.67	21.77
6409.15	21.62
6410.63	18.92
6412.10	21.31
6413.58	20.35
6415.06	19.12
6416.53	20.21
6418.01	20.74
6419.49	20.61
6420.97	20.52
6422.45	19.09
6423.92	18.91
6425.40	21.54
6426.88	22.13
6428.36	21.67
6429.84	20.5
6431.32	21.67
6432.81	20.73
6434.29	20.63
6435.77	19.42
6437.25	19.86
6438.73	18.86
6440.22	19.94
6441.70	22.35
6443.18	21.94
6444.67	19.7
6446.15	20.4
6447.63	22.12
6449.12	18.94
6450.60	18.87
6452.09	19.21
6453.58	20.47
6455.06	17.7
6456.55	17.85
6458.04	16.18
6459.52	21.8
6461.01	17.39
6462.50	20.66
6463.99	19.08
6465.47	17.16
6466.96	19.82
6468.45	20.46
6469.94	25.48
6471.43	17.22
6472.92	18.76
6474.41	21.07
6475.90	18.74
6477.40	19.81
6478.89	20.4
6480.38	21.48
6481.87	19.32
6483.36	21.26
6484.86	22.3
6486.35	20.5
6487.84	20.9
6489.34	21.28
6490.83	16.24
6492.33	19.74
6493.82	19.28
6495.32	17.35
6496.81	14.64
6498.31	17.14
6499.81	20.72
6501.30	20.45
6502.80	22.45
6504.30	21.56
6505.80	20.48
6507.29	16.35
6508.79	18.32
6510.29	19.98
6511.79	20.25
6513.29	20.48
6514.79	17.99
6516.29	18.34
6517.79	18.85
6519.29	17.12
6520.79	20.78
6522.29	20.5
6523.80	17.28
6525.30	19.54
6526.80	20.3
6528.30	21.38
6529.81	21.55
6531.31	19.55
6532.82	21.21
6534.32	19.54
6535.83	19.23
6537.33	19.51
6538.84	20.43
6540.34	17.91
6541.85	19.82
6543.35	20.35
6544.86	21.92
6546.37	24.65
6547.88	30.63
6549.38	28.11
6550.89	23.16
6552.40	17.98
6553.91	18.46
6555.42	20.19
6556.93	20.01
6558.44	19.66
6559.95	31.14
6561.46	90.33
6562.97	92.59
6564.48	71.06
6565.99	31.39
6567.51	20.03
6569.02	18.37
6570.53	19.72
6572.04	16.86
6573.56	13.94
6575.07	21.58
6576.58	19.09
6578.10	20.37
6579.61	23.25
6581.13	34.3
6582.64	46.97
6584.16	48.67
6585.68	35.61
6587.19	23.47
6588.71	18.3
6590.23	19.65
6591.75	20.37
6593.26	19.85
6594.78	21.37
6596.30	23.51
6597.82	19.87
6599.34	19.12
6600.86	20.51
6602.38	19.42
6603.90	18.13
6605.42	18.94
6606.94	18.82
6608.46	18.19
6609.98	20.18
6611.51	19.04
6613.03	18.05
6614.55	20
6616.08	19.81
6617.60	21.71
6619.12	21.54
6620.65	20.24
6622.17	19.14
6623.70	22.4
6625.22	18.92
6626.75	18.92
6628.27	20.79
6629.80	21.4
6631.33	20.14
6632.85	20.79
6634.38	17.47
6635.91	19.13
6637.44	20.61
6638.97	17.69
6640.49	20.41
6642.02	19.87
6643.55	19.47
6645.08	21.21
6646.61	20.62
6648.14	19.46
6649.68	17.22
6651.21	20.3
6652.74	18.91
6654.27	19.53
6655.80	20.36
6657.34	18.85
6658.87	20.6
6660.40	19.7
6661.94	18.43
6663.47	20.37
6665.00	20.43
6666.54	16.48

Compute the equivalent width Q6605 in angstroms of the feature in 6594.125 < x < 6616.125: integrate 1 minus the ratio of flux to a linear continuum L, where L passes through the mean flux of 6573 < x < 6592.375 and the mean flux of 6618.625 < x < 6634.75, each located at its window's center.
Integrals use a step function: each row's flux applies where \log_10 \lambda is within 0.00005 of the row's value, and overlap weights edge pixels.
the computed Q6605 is 3.5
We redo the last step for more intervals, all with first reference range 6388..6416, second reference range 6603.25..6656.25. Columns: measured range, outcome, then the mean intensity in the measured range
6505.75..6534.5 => 0.48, 19.5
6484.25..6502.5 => 0.51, 19.3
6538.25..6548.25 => -1.10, 22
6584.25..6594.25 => -2.45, 24.6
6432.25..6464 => 0.18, 19.7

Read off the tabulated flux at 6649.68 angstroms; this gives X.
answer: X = 17.22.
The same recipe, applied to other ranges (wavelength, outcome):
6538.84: 20.43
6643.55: 19.47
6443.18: 21.94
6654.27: 19.53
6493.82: 19.28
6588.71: 18.3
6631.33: 20.14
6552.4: 17.98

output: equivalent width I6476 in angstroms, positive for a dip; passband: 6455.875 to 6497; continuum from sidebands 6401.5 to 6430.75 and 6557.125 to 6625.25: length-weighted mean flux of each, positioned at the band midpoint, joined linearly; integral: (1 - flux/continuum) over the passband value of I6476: 5.5 angstroms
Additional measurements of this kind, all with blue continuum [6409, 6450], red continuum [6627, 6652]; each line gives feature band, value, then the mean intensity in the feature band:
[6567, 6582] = -0.7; 21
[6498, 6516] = 0.4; 19.7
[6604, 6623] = 0.2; 19.6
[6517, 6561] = -3.1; 21.5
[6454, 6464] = 0.8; 18.7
